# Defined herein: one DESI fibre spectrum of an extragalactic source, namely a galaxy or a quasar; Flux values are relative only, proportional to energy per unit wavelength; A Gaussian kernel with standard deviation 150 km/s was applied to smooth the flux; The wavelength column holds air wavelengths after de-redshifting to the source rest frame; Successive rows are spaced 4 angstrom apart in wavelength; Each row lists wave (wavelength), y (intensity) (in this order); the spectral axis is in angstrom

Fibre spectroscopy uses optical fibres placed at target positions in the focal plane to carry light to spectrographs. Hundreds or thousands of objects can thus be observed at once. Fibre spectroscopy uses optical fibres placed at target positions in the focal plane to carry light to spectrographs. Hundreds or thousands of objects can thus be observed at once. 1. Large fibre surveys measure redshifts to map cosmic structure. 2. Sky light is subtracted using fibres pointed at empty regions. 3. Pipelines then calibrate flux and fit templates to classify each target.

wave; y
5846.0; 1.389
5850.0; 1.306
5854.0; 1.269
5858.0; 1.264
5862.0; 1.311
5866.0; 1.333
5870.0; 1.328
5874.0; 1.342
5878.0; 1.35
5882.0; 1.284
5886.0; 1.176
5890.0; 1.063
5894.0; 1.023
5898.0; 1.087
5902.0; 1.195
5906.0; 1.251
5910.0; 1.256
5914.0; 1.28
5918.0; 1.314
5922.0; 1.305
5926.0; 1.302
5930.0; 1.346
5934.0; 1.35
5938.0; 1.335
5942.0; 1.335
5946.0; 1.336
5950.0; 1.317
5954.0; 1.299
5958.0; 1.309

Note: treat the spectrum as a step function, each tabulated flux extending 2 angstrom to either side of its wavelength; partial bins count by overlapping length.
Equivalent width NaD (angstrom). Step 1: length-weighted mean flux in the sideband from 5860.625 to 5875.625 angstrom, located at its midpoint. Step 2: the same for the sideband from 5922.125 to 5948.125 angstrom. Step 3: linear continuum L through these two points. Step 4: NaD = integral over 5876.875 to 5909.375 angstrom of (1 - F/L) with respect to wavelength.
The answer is 3.73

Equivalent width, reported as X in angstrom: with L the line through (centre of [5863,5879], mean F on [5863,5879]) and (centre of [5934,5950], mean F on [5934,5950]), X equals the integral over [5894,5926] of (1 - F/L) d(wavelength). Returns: 2.49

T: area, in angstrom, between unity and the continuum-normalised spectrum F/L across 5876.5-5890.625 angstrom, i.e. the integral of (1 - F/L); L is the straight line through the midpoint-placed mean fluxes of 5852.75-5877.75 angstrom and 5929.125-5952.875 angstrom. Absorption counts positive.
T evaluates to 1.0 angstrom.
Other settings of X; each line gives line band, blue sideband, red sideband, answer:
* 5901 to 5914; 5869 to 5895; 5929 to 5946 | 0.36 angstrom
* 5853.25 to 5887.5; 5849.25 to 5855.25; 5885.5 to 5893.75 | -3.15 angstrom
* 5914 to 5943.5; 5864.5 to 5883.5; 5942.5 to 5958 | -0.06 angstrom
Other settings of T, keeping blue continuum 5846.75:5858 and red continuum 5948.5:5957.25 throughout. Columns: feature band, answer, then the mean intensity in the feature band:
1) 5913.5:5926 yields 0.0 angstrom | 1.3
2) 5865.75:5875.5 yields -0.3 angstrom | 1.33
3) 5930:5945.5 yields -0.4 angstrom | 1.34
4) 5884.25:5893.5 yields 1.4 angstrom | 1.1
